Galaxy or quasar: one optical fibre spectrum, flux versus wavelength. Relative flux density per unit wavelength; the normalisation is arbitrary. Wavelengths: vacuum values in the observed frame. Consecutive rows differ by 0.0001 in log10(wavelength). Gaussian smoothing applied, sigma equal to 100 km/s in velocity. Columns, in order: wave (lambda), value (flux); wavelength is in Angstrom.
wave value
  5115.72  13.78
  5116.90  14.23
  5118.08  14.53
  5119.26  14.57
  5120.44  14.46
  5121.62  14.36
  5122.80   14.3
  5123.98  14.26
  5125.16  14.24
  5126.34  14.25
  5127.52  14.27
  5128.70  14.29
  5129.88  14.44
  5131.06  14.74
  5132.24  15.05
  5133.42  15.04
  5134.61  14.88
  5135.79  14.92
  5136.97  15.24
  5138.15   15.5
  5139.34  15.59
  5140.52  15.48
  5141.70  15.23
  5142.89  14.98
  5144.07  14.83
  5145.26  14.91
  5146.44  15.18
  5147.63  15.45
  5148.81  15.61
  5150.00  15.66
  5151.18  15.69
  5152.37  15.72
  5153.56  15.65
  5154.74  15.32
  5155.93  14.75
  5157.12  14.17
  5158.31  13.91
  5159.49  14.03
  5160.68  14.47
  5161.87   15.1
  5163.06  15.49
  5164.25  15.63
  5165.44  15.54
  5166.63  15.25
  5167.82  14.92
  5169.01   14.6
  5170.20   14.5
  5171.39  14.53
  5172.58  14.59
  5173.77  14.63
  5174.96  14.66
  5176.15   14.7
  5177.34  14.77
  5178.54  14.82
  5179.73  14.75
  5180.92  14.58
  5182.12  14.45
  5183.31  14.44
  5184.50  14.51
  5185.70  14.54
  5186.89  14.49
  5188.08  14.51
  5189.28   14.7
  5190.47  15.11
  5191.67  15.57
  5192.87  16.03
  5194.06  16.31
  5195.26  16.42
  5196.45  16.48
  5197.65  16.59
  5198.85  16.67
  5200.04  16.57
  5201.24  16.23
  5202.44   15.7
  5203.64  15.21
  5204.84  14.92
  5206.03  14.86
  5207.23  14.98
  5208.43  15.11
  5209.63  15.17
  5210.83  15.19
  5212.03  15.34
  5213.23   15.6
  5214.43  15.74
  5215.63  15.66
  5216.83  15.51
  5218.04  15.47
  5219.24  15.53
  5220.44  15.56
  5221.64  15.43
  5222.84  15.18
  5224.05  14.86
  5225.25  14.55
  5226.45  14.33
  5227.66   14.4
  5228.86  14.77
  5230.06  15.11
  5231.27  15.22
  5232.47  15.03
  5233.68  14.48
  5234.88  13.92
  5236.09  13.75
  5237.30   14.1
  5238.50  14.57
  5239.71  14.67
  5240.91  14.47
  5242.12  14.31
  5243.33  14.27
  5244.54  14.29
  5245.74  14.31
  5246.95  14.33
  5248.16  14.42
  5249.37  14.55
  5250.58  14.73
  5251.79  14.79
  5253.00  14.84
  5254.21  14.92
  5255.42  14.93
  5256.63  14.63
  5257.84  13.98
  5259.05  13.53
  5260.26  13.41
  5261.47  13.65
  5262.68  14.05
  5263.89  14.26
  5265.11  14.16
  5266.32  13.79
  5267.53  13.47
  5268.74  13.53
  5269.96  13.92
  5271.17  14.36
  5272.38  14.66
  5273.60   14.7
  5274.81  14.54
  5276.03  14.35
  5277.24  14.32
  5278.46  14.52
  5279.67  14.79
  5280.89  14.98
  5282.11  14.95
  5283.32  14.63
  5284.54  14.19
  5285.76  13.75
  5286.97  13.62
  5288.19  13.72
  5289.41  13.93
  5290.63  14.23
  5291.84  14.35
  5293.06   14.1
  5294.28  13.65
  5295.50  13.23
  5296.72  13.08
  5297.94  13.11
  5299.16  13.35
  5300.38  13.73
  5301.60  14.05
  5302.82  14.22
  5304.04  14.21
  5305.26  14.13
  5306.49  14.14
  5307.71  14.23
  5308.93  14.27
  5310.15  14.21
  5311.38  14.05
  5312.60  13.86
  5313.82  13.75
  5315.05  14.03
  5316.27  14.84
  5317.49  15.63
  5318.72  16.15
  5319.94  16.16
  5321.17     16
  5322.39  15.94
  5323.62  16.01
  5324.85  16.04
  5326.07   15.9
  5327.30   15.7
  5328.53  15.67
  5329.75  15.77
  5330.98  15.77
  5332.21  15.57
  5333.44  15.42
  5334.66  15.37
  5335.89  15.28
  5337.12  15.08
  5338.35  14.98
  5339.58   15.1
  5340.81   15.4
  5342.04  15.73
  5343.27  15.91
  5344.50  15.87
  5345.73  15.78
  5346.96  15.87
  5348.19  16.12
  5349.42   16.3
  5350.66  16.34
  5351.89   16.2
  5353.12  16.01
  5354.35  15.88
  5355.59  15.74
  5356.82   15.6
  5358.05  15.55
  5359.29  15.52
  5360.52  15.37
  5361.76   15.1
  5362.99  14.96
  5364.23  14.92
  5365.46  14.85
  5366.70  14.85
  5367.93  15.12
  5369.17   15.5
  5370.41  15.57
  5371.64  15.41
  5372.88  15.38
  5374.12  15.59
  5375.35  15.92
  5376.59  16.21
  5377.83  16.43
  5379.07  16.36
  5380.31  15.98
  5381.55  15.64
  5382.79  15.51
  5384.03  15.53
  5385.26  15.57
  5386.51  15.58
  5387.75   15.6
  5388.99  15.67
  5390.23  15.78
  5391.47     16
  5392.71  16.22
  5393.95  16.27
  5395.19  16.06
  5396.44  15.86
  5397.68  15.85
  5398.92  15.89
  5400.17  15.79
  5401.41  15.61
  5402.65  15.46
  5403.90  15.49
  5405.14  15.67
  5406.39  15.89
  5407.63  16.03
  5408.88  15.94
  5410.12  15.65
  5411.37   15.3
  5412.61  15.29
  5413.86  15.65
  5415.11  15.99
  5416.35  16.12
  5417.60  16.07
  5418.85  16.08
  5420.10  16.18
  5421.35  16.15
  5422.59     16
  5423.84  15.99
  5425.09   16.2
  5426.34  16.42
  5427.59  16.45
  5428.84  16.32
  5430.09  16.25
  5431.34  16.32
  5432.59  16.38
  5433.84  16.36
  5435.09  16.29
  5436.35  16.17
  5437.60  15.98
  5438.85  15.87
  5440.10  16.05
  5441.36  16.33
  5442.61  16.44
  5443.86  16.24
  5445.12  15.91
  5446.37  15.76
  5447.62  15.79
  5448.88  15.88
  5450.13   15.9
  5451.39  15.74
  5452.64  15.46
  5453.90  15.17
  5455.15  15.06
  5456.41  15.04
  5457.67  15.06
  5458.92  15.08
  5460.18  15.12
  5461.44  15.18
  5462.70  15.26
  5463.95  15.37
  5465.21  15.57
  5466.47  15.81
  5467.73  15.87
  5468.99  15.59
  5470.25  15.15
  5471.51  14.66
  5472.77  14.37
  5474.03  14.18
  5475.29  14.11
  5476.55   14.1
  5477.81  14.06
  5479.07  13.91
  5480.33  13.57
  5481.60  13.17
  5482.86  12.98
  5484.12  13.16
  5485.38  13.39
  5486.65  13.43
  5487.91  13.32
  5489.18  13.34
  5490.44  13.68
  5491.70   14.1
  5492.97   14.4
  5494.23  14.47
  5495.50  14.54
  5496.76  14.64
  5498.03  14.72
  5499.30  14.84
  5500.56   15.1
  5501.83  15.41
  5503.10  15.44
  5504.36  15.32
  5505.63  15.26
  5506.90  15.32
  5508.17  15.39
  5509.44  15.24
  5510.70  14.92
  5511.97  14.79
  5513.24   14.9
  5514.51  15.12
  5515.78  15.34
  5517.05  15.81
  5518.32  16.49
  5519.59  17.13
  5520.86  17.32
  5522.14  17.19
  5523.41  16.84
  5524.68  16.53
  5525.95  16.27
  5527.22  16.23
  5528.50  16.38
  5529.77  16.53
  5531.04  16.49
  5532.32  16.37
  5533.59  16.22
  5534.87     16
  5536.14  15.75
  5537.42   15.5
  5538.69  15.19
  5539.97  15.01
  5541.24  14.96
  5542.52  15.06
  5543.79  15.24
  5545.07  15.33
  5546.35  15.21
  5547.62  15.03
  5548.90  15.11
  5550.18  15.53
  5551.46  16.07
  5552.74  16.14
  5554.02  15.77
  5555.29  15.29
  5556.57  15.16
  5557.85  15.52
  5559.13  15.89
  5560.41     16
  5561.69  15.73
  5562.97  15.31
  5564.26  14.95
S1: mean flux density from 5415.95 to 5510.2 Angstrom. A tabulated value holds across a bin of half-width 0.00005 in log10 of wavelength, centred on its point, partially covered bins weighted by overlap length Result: 15.2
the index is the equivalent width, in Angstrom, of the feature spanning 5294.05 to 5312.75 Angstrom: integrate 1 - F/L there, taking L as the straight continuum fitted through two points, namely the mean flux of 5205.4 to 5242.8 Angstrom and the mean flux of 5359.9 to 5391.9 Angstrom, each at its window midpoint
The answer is 1.7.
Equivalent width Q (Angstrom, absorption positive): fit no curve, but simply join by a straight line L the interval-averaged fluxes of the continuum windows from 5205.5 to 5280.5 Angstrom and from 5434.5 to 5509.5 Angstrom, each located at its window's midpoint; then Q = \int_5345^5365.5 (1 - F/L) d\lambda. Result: -1.2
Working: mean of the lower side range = 14.6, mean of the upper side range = 15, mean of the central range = 15.7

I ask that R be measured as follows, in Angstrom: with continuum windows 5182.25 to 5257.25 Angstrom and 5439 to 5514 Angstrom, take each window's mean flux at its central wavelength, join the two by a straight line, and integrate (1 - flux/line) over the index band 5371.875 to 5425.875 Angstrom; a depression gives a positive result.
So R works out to -3.3 Angstrom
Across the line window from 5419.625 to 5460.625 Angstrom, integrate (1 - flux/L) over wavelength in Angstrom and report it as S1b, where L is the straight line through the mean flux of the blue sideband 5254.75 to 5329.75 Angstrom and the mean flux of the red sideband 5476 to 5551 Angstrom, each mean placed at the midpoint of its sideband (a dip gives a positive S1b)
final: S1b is -2.9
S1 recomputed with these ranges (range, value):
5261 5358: 14.8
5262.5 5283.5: 14.3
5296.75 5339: 14.9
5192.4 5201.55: 16.4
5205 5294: 14.5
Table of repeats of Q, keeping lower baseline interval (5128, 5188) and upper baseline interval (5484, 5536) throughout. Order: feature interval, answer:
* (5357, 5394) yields -1.0 Angstrom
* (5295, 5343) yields 0.8 Angstrom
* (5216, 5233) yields -0.1 Angstrom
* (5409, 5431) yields -1.1 Angstrom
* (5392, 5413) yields -0.8 Angstrom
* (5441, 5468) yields -0.6 Angstrom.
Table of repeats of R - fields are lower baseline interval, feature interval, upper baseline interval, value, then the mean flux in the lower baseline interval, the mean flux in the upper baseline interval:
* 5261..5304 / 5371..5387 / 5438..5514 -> -1.4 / 14.1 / 14.9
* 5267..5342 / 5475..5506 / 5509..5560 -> 2.8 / 14.6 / 15.8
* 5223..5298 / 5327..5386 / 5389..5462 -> -1.6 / 14.3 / 15.9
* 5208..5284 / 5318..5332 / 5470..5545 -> -1.1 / 14.6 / 15.1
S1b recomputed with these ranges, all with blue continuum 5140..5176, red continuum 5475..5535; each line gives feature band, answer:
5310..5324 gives -0.03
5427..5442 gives -1.17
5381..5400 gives -0.95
